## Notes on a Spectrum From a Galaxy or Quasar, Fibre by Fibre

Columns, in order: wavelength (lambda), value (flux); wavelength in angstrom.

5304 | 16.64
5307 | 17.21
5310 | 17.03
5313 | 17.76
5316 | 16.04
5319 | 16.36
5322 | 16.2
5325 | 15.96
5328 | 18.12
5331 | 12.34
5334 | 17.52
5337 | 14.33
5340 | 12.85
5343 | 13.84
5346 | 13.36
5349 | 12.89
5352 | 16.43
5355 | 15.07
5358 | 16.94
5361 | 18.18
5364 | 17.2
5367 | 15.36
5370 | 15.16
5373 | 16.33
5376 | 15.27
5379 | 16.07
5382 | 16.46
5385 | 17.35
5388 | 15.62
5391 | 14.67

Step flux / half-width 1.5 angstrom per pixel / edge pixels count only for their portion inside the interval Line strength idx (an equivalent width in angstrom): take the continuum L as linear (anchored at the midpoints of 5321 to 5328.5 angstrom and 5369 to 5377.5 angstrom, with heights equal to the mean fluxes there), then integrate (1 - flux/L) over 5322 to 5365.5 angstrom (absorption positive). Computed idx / 2.2 angstrom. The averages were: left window 16.6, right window 15.6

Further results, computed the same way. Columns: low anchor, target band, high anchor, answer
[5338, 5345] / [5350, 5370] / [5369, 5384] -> -2.17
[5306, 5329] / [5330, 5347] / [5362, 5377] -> 2.43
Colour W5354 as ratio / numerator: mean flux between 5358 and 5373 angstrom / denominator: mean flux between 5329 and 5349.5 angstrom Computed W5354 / 1.18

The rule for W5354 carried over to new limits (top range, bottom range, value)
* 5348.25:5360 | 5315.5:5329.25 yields 0.94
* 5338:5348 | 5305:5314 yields 0.77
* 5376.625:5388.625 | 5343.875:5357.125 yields 1.13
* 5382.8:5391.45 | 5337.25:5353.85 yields 1.15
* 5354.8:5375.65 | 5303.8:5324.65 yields 0.98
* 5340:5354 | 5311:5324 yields 0.85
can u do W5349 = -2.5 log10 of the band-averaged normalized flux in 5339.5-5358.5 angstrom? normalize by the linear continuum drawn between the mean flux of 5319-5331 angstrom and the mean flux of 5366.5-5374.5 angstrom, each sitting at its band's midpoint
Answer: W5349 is 0.10 mag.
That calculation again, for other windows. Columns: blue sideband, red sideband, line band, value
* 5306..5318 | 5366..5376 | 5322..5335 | 0.04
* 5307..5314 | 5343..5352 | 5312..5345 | 0.01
